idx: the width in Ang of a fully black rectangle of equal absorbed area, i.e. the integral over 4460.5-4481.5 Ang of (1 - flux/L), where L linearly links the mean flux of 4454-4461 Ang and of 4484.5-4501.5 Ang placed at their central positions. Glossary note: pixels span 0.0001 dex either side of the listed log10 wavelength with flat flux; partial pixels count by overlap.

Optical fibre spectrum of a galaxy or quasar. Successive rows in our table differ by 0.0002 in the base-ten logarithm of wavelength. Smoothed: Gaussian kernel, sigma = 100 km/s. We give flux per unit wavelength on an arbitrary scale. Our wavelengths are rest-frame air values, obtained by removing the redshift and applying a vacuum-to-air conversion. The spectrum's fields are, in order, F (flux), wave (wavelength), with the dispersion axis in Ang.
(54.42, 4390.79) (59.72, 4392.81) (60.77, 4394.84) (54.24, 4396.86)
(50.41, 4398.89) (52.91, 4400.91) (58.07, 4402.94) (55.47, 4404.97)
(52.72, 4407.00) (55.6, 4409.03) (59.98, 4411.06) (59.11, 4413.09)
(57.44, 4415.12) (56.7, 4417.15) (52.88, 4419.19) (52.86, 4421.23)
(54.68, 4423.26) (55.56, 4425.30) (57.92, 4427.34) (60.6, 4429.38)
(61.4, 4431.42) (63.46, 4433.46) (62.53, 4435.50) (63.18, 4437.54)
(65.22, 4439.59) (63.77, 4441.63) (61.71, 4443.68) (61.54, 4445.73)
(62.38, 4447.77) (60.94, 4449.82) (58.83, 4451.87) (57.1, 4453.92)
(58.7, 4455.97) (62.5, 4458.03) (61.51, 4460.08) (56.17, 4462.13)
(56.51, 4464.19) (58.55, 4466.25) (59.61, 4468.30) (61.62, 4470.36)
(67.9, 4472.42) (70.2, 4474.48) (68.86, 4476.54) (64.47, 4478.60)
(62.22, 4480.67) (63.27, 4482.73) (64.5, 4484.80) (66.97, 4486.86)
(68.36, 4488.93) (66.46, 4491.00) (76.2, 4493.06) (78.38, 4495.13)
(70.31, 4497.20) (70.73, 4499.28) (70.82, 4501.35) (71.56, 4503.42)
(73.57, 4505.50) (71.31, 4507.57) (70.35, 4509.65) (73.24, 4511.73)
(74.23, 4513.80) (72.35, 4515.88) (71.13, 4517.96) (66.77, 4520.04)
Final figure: 0.55 Ang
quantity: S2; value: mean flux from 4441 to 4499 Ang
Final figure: 64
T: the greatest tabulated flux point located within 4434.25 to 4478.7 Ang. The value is 70.2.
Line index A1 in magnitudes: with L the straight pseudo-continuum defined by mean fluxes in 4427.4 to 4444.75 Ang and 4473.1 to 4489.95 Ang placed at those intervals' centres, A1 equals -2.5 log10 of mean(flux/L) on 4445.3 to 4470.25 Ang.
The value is 0.08 mag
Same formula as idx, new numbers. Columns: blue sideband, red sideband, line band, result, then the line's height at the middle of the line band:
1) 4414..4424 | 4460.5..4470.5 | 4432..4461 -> -2.4 Ang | 57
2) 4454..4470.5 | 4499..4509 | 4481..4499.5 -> -0.4 Ang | 67.5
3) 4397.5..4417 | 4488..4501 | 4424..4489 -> 2.7 Ang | 64.8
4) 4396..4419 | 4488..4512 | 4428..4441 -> -0.5 Ang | 60.3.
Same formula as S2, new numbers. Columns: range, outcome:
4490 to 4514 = 72.2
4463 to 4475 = 62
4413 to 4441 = 58.9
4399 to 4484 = 59.8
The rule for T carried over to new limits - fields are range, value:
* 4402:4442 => 65.22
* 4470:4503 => 78.38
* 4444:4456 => 62.38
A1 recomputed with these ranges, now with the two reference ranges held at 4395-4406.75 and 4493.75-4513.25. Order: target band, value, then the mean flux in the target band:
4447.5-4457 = 0.07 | 59.3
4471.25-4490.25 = 0.03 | 66.3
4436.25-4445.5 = -0.03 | 63.2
